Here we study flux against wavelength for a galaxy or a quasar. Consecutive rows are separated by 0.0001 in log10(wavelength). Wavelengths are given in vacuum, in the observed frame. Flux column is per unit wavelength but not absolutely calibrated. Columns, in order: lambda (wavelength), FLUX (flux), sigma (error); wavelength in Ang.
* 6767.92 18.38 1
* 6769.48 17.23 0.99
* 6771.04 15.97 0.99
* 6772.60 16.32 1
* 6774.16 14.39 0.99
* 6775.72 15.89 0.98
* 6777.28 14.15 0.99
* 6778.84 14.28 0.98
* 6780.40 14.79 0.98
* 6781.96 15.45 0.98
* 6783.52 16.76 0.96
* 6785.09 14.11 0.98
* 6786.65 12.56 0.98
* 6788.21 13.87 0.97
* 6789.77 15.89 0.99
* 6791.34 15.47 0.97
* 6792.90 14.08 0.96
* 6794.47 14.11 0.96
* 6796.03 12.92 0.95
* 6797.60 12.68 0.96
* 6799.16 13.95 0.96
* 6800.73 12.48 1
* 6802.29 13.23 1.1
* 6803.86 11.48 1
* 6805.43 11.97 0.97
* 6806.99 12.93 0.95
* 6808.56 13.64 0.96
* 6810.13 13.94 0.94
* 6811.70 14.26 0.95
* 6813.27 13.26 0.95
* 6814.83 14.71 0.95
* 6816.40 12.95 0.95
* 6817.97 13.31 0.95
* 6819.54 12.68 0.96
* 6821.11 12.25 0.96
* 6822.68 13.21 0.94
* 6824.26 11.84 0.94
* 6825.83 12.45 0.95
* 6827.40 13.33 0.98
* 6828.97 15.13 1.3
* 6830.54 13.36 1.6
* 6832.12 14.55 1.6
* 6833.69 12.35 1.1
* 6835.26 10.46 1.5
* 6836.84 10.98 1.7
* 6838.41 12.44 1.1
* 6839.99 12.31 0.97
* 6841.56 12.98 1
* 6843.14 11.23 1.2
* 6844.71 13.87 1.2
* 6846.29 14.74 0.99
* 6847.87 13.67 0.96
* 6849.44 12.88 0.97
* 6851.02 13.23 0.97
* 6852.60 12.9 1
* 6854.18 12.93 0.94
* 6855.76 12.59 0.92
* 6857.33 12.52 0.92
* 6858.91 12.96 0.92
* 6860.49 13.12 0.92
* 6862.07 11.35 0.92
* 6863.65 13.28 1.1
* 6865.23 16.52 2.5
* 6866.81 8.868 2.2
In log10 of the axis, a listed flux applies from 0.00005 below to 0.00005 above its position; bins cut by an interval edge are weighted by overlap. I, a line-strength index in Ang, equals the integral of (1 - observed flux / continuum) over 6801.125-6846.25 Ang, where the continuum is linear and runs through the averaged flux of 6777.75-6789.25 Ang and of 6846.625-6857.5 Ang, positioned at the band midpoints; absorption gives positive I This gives 2.5 Ang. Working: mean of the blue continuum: 14.6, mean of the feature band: 12.9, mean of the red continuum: 13.1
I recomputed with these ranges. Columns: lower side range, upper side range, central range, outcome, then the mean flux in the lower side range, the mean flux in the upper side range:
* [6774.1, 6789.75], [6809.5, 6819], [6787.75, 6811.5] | 1.1 Ang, 14.7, 13.7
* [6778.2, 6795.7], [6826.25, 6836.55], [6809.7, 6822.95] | 0.2 Ang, 14.6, 13.1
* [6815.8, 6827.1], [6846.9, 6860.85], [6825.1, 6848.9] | -0.2 Ang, 12.7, 13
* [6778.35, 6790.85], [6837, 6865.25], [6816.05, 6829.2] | 0.8 Ang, 14.7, 12.9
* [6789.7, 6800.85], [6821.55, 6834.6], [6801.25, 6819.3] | 0.5 Ang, 13.9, 13.2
